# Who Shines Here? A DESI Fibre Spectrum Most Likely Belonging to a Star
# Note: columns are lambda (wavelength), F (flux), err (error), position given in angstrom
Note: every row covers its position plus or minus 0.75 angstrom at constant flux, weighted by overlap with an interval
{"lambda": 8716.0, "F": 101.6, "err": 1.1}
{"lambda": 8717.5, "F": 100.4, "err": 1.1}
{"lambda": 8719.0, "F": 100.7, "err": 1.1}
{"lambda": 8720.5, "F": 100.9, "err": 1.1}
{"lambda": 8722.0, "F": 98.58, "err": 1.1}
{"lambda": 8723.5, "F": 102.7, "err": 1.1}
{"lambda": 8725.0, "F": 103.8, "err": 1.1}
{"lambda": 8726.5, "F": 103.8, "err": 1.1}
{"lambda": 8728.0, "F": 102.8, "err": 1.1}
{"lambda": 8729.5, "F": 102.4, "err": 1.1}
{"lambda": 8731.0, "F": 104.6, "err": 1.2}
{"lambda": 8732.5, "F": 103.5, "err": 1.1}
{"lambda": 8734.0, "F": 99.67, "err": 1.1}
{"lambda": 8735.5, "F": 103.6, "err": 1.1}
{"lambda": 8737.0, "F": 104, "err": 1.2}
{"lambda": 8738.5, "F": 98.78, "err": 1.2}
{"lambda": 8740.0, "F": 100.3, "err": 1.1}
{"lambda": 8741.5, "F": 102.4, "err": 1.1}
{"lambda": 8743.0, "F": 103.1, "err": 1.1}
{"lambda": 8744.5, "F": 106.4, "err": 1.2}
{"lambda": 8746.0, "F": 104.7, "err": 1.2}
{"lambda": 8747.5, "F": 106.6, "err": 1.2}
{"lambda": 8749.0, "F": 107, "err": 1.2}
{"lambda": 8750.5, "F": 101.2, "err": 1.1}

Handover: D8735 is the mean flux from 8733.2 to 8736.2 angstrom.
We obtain 102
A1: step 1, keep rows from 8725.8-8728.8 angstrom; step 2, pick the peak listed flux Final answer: 103.8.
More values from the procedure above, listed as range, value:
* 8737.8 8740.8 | 100.3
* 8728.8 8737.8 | 104.6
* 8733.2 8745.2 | 106.4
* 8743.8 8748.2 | 106.6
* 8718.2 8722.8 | 100.9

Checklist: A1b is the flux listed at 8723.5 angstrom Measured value 102.7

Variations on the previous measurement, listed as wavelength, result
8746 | 104.7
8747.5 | 106.6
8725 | 103.8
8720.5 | 100.9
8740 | 100.3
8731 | 104.6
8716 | 101.6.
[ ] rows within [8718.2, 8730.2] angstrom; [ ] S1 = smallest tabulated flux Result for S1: 98.58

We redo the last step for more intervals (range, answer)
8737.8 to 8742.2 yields 98.78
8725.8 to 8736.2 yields 99.67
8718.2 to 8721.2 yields 100.7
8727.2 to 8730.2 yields 102.4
